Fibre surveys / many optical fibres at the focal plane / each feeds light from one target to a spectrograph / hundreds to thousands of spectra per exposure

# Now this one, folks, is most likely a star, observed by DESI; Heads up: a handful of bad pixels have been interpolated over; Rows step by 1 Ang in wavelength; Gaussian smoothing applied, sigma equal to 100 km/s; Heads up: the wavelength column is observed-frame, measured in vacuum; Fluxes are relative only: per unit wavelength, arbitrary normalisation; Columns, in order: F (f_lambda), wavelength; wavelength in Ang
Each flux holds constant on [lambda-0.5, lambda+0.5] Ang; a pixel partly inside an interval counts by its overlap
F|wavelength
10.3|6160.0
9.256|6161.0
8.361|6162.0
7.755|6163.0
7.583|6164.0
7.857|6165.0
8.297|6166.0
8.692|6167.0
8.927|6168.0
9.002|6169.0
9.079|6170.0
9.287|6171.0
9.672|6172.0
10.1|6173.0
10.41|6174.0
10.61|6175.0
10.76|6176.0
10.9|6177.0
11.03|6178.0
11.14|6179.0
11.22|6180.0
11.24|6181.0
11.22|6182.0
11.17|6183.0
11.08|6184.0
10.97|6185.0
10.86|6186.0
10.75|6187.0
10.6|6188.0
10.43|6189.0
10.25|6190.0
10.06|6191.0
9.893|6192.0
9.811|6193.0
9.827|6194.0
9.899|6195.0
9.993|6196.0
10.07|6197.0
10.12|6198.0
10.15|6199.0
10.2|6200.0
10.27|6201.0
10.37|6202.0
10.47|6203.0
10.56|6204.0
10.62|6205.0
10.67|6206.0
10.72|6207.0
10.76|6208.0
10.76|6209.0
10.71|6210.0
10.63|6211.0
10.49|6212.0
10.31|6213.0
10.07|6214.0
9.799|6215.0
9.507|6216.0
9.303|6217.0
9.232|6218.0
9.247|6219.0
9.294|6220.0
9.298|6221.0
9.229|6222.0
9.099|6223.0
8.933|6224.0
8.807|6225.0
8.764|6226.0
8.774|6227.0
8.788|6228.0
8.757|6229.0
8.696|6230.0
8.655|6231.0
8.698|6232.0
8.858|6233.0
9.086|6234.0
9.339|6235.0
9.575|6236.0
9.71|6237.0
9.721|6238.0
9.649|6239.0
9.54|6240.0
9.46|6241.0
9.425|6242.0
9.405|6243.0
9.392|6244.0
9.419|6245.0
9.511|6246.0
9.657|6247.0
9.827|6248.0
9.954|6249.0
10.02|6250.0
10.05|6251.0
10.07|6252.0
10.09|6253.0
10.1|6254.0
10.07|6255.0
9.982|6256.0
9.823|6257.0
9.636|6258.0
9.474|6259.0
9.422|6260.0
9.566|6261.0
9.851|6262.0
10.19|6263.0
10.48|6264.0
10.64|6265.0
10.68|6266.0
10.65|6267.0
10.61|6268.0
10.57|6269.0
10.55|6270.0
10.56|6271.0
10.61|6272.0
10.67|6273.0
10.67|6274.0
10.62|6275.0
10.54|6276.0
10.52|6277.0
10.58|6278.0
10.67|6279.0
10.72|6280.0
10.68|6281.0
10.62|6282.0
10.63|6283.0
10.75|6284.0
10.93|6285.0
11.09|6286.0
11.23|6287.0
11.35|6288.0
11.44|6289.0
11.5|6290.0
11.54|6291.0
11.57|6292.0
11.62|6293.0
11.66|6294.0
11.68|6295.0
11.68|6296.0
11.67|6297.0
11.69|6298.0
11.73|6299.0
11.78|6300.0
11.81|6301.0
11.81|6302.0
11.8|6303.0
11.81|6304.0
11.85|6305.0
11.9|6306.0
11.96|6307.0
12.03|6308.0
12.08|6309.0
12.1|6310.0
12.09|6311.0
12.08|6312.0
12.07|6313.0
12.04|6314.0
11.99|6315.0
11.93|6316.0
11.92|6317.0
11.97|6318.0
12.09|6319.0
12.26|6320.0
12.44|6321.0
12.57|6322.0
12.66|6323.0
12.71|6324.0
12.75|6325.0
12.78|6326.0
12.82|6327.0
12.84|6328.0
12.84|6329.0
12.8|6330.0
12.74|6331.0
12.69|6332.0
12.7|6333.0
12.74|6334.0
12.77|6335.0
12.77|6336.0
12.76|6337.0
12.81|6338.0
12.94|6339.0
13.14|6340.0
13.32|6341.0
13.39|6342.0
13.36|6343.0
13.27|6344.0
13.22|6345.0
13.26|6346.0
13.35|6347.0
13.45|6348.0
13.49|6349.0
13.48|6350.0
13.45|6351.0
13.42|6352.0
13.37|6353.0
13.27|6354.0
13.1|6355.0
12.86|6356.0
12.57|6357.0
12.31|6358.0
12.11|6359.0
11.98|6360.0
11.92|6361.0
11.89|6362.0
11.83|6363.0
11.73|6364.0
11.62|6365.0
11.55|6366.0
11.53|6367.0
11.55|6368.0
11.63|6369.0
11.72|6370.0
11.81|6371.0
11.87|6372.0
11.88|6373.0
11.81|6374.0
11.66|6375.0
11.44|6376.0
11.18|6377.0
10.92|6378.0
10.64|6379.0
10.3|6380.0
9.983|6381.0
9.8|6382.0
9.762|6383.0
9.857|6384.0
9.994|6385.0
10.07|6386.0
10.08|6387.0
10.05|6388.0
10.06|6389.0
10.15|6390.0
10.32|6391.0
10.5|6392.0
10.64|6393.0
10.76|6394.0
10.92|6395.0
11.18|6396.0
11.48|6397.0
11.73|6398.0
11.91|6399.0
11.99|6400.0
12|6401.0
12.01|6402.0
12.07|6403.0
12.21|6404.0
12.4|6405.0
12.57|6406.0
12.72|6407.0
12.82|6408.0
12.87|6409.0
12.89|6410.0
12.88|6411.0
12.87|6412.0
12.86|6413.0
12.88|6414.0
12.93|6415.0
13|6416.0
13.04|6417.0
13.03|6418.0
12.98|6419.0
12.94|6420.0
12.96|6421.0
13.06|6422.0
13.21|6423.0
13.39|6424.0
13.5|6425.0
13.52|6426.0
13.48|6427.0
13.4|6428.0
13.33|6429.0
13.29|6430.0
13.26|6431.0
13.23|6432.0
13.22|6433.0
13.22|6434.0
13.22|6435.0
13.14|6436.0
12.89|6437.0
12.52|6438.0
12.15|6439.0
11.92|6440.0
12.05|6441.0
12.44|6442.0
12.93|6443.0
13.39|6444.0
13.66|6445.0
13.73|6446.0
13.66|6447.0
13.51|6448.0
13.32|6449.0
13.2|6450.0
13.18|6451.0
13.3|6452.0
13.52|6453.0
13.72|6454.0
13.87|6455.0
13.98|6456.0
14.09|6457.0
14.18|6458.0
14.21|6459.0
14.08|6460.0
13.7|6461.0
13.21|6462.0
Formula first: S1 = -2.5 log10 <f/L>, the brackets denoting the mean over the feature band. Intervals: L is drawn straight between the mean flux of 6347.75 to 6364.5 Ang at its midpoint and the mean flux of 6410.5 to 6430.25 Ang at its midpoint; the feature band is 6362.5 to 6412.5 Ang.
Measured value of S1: 0.14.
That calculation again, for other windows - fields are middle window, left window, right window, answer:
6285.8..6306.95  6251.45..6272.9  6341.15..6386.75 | -0.083 mag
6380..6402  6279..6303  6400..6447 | 0.176 mag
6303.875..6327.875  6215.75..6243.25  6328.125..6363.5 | -0.025 mag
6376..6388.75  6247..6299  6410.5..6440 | 0.203 mag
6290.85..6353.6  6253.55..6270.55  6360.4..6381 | -0.147 mag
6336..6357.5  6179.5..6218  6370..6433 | -0.148 mag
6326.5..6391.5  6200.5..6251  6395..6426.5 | -0.026 mag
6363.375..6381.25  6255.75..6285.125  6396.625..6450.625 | 0.059 mag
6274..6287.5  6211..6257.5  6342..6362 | 0.013 mag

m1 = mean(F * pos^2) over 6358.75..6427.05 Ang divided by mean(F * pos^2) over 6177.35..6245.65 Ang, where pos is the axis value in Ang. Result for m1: 1.26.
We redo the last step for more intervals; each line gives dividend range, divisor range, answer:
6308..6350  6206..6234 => 1.38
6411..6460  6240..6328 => 1.26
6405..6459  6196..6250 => 1.45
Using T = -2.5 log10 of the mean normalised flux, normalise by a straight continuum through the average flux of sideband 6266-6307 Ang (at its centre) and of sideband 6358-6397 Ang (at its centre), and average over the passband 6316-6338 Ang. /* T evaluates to -0.14 mag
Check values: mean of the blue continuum 11.2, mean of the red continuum 11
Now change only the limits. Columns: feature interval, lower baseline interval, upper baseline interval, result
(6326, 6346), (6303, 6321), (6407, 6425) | -0.06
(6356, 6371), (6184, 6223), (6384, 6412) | -0.06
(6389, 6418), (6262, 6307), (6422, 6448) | 0.06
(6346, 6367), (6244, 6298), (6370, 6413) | -0.14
